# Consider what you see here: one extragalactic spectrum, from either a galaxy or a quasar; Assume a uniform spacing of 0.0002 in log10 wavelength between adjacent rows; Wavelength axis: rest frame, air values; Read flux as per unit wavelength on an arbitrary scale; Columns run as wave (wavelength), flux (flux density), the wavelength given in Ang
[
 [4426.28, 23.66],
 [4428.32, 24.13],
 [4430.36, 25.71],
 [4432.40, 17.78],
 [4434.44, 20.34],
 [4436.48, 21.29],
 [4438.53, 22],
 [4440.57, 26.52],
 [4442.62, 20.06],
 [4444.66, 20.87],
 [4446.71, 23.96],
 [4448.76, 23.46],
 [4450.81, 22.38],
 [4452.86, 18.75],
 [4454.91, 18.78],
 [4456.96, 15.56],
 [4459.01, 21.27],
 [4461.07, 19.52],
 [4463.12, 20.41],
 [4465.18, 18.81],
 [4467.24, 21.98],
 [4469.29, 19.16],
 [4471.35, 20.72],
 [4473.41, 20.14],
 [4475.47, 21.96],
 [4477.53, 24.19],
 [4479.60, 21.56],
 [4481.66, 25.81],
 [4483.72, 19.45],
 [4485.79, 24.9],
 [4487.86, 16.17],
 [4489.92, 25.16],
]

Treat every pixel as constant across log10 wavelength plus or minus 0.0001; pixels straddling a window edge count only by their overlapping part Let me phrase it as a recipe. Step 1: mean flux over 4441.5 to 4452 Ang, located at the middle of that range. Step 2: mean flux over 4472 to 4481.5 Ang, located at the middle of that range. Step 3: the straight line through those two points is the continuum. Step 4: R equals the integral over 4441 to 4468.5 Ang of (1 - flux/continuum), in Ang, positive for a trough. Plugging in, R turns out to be 1.98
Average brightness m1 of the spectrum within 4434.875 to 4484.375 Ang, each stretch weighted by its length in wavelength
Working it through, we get 21.2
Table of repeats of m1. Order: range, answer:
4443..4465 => 20.4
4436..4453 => 22.3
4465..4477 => 20.7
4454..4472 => 19.6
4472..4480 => 21.9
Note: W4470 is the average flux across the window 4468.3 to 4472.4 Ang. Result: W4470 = 19.9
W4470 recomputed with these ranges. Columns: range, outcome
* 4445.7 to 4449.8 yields 23.7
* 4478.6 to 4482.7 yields 23.7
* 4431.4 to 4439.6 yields 20.4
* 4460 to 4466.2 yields 19.6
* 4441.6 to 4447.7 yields 21.6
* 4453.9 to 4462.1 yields 18.8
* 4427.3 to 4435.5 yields 22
